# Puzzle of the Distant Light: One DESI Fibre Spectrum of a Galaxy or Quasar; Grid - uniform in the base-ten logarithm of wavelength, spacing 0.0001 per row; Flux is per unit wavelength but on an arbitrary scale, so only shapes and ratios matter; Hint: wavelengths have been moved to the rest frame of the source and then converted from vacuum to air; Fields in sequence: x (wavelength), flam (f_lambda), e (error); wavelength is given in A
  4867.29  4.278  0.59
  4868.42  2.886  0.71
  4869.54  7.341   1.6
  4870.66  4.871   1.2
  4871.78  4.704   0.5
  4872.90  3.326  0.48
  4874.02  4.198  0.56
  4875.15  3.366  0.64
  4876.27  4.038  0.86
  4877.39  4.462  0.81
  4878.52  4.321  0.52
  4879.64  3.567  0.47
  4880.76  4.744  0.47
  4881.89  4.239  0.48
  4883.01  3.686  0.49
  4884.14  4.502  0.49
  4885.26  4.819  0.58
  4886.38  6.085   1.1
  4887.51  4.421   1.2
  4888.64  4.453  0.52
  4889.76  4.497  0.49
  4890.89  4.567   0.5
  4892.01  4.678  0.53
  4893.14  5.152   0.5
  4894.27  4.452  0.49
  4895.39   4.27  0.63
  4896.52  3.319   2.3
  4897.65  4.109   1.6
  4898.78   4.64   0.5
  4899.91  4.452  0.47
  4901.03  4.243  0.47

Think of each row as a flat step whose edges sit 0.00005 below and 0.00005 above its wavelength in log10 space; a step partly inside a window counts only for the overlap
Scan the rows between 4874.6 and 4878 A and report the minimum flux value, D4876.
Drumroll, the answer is 3.366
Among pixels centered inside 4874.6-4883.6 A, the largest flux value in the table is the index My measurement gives 4.744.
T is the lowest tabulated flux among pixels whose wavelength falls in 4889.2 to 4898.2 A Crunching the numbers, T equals 3.319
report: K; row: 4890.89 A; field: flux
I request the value 4.567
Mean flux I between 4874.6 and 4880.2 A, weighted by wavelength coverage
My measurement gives 3.96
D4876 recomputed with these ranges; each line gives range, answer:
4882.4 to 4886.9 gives 3.686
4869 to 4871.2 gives 4.871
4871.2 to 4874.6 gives 3.326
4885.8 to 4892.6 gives 4.421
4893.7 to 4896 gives 4.27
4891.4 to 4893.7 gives 4.678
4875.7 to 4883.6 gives 3.567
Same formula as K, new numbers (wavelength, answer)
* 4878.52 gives 4.321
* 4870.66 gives 4.871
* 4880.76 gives 4.744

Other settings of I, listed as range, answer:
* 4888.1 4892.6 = 4.56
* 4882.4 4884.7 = 4.1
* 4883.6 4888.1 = 4.96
